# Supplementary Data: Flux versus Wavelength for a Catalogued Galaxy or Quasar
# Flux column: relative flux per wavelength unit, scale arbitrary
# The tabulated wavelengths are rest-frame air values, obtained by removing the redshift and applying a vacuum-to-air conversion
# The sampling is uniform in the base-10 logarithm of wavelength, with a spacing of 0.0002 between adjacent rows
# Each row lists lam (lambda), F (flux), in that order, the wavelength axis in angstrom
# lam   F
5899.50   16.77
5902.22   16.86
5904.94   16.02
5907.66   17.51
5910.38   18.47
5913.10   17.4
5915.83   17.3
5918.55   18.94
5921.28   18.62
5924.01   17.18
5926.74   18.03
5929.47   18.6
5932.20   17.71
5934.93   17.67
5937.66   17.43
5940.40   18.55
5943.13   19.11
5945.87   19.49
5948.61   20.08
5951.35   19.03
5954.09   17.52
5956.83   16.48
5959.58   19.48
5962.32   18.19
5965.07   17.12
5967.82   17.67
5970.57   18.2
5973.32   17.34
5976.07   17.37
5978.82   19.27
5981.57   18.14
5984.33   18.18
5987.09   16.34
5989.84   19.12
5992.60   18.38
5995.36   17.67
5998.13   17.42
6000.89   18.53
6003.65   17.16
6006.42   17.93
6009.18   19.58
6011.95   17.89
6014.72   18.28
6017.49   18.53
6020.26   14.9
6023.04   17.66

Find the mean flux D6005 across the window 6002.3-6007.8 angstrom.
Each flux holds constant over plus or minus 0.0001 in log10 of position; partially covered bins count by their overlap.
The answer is 17.5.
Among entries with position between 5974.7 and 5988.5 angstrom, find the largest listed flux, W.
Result 19.27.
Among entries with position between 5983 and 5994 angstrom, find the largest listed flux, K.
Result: 19.12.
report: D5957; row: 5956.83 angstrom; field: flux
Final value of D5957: 16.48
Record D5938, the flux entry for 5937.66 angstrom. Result 17.43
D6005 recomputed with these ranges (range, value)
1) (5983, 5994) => 18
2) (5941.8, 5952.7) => 19.4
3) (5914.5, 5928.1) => 18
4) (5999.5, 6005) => 17.9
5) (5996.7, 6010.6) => 18.1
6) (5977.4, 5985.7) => 18.5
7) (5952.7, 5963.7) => 17.9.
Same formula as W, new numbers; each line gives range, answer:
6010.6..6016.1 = 18.28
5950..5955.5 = 19.03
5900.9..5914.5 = 18.47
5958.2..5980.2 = 19.48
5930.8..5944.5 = 19.11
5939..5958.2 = 20.08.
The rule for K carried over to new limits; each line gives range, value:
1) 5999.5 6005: 18.53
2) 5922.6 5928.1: 18.03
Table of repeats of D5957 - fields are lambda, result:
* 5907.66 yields 17.51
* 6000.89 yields 18.53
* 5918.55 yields 18.94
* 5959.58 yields 19.48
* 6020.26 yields 14.9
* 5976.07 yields 17.37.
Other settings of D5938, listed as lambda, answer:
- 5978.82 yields 19.27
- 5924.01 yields 17.18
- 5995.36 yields 17.67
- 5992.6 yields 18.38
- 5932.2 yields 17.71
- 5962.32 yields 18.19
